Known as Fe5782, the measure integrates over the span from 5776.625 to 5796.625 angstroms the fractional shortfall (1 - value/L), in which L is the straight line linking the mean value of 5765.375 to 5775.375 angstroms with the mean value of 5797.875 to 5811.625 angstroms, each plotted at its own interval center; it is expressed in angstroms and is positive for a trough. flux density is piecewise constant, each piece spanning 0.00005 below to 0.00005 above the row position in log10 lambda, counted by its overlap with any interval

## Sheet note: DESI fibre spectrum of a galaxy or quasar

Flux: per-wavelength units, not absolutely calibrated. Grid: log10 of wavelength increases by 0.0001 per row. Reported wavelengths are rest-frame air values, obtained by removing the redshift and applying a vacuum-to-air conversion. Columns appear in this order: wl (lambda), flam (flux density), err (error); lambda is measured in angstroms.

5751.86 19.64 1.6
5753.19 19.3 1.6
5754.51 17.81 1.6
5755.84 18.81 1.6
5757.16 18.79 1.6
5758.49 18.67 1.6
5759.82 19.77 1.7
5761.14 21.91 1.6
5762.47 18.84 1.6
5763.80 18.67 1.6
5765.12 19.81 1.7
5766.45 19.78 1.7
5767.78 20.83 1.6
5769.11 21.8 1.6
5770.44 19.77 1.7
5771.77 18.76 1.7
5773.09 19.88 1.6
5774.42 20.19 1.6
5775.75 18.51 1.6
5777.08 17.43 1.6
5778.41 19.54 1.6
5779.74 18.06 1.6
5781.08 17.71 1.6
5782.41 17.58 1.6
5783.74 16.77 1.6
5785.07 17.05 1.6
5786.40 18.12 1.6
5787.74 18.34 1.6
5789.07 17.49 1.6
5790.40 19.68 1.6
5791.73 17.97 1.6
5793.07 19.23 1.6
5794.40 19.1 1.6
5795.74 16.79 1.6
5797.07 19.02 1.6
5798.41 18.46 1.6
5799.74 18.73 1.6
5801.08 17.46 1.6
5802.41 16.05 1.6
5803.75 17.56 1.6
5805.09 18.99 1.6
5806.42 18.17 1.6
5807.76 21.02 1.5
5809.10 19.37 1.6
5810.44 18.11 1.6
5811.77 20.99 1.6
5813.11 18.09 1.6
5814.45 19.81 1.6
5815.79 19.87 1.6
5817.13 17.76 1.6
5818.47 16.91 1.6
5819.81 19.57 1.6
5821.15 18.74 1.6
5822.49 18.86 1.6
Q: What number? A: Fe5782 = 1.3 angstroms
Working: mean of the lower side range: 20.1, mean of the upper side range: 18.5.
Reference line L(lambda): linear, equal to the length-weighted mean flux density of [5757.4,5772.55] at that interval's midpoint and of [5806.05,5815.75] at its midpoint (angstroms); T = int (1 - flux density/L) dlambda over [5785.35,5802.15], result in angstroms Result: 1.12 angstroms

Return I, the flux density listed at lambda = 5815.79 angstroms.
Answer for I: 19.87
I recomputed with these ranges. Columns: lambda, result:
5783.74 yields 16.77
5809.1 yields 19.37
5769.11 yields 21.8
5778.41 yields 19.54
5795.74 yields 16.79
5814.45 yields 19.81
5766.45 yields 19.78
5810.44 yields 18.11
